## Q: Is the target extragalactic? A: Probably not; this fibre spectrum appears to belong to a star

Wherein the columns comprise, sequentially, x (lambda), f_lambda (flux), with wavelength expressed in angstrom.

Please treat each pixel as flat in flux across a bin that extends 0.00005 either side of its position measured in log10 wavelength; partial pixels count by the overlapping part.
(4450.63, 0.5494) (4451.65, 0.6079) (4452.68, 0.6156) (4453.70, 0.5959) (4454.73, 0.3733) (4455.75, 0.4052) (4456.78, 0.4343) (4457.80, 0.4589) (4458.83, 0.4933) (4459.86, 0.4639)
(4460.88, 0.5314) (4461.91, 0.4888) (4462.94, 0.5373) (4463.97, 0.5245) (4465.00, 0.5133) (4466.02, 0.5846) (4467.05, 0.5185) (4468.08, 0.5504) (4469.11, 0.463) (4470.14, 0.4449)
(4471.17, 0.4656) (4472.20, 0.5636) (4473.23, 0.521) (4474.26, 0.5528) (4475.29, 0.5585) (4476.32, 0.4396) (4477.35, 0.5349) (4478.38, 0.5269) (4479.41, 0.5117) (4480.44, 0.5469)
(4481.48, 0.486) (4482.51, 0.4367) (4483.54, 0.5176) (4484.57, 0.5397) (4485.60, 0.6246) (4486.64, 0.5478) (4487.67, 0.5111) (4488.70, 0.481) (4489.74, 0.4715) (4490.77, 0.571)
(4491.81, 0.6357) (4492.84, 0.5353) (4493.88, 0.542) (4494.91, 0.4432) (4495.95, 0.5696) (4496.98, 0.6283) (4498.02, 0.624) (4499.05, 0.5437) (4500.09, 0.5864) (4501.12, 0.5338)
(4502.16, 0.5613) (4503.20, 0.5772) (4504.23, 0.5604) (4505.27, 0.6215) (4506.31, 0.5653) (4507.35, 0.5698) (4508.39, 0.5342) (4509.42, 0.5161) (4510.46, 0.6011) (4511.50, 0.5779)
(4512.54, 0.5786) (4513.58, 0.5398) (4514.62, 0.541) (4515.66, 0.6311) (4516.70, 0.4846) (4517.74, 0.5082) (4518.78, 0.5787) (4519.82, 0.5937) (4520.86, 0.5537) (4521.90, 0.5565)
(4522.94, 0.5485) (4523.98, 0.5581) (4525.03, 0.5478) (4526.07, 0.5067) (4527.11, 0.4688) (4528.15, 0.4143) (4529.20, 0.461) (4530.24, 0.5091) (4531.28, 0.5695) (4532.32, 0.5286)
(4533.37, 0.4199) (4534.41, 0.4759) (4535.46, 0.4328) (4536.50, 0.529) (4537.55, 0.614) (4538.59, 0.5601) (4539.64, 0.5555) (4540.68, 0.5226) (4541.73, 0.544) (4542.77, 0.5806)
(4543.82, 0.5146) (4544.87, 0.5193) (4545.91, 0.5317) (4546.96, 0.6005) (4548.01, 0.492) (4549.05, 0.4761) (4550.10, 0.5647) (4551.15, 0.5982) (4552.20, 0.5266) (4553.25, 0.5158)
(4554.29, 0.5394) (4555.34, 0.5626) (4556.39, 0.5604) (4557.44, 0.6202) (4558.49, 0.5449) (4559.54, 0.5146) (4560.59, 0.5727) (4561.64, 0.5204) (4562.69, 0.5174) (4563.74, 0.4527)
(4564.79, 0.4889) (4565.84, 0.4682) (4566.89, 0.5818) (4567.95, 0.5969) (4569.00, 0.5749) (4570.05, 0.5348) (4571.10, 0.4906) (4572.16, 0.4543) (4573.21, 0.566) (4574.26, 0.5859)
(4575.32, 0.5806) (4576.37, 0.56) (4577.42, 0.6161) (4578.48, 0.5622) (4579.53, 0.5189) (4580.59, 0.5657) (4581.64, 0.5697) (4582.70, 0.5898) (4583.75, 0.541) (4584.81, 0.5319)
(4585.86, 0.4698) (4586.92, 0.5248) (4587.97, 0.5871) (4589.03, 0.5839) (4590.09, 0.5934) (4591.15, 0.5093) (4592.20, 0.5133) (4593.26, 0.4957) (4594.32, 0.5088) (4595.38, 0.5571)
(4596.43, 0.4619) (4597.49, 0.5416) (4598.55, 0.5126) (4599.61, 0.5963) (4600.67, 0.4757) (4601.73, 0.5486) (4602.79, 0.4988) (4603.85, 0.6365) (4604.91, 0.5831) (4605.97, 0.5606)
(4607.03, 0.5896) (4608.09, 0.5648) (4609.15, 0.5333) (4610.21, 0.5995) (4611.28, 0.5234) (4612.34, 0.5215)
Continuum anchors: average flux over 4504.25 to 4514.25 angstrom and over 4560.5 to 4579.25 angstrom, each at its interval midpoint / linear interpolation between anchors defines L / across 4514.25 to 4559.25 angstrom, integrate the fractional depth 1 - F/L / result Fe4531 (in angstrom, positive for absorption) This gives 1.62 angstrom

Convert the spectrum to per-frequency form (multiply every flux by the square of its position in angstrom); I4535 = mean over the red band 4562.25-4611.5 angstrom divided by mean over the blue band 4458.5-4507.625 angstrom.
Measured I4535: 1.1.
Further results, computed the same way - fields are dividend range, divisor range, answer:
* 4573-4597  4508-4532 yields 1.05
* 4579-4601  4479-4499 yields 1.04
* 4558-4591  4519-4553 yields 1.05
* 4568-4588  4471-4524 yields 1.04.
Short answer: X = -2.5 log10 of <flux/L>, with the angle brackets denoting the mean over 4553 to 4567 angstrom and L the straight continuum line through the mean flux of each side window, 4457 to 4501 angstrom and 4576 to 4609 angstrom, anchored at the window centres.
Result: 0.02 mag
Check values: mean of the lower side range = 0.526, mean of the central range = 0.532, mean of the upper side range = 0.547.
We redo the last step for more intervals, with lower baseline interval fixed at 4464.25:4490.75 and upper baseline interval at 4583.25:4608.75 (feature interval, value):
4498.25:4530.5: -0.045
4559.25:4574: 0.021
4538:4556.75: -0.023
